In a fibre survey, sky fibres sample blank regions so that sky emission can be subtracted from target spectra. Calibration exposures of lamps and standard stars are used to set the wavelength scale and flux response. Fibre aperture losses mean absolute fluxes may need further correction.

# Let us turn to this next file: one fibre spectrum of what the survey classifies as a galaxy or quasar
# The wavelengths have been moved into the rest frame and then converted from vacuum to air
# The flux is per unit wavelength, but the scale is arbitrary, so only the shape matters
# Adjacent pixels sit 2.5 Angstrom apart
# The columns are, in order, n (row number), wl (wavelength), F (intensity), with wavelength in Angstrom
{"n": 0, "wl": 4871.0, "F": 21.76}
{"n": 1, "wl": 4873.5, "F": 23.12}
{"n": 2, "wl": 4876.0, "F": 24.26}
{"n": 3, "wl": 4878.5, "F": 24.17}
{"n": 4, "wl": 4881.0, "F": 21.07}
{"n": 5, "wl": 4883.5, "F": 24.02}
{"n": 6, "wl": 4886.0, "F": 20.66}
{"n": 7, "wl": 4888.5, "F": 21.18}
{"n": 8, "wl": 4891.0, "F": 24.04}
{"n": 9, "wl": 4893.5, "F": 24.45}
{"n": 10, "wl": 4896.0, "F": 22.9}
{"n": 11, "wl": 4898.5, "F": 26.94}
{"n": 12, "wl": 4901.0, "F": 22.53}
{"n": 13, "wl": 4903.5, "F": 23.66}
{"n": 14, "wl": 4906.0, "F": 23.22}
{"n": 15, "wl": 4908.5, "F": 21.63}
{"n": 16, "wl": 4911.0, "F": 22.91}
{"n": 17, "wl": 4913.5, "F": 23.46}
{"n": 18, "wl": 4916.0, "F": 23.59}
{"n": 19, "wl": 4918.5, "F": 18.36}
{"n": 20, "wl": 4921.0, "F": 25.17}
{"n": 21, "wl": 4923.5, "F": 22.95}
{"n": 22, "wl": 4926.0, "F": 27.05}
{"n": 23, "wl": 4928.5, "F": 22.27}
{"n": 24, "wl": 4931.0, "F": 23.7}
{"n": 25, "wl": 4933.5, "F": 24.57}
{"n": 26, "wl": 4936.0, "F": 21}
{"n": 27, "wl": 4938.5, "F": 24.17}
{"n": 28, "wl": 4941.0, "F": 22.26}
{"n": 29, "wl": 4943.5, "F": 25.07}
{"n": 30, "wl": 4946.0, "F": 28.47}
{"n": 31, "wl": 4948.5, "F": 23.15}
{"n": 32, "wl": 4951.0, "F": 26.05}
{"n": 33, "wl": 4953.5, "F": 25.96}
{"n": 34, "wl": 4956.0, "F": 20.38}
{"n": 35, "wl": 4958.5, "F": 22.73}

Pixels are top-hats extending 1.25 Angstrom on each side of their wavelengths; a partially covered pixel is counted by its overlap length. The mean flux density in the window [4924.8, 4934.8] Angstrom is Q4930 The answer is 24.4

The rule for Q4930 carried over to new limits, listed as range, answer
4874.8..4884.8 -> 23.4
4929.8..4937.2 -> 23.1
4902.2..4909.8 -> 22.8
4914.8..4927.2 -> 23.4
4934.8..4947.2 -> 24.2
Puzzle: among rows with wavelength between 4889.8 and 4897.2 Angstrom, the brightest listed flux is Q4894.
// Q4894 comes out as 24.45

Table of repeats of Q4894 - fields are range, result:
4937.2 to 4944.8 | 25.07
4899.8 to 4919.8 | 23.66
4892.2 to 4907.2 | 26.94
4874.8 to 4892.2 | 24.26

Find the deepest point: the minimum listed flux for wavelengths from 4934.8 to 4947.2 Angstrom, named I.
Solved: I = 21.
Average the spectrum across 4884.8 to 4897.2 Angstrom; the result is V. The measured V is 22.7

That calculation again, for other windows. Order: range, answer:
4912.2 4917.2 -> 23.5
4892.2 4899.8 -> 24.7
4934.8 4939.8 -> 22.6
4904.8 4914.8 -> 22.8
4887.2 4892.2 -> 22.6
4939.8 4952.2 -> 25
